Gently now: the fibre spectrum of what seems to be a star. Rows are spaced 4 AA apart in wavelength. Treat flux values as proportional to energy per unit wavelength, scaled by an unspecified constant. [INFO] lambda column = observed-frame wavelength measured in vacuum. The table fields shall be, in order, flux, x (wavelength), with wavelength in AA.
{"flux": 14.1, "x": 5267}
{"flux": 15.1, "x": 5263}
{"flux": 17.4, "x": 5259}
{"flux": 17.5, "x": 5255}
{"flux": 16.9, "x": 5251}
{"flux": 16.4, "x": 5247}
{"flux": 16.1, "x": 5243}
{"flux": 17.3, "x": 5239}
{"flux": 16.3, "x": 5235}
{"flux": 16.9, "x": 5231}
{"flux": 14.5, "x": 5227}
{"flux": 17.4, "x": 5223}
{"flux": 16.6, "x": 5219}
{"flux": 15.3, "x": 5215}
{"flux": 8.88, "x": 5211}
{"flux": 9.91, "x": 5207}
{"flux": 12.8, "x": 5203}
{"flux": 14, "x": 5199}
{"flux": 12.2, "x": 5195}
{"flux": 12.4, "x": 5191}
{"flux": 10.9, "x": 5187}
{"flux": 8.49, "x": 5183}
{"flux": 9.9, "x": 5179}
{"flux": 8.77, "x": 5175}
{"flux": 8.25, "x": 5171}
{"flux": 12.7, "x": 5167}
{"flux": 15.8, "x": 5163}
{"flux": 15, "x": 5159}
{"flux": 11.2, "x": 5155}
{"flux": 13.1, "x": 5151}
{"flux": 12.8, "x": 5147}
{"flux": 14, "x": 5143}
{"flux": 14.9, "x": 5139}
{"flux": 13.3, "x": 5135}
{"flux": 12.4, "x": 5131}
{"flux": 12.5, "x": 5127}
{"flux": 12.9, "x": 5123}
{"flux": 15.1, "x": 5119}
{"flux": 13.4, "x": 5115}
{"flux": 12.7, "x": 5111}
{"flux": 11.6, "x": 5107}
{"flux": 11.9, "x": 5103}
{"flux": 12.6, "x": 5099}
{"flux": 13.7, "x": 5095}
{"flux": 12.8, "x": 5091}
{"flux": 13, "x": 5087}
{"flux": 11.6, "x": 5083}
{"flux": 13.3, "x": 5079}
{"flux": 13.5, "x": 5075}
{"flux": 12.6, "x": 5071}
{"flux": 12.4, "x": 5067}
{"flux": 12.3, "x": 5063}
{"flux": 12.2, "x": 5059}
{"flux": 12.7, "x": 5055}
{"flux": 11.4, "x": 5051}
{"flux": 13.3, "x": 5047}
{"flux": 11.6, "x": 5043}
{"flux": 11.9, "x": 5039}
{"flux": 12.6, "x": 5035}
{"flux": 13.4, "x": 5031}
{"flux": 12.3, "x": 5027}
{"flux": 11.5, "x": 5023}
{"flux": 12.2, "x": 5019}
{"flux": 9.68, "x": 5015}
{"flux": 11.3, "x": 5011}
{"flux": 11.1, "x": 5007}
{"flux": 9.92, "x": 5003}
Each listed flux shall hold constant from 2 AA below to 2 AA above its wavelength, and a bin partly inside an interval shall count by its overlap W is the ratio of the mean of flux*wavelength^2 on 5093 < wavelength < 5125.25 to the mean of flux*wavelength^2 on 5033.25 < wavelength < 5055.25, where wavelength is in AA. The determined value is 1.09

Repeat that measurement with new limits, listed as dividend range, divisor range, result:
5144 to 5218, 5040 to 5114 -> 0.99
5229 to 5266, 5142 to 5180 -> 1.41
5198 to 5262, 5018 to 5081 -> 1.32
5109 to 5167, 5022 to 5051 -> 1.14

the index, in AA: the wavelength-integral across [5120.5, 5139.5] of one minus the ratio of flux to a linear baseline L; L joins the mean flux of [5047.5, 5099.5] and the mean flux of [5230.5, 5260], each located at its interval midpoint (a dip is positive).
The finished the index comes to 1.2 AA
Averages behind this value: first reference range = 12.6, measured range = 13.1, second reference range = 16.8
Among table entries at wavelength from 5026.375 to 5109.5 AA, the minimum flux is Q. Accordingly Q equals 11.4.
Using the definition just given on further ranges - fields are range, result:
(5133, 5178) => 8.25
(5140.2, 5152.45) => 12.8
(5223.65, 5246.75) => 14.5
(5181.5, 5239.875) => 8.49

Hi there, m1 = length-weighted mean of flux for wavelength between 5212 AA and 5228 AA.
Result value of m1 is 15.6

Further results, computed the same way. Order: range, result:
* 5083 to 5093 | 12.6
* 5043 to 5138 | 12.7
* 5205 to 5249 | 15.1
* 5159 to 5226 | 12.3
